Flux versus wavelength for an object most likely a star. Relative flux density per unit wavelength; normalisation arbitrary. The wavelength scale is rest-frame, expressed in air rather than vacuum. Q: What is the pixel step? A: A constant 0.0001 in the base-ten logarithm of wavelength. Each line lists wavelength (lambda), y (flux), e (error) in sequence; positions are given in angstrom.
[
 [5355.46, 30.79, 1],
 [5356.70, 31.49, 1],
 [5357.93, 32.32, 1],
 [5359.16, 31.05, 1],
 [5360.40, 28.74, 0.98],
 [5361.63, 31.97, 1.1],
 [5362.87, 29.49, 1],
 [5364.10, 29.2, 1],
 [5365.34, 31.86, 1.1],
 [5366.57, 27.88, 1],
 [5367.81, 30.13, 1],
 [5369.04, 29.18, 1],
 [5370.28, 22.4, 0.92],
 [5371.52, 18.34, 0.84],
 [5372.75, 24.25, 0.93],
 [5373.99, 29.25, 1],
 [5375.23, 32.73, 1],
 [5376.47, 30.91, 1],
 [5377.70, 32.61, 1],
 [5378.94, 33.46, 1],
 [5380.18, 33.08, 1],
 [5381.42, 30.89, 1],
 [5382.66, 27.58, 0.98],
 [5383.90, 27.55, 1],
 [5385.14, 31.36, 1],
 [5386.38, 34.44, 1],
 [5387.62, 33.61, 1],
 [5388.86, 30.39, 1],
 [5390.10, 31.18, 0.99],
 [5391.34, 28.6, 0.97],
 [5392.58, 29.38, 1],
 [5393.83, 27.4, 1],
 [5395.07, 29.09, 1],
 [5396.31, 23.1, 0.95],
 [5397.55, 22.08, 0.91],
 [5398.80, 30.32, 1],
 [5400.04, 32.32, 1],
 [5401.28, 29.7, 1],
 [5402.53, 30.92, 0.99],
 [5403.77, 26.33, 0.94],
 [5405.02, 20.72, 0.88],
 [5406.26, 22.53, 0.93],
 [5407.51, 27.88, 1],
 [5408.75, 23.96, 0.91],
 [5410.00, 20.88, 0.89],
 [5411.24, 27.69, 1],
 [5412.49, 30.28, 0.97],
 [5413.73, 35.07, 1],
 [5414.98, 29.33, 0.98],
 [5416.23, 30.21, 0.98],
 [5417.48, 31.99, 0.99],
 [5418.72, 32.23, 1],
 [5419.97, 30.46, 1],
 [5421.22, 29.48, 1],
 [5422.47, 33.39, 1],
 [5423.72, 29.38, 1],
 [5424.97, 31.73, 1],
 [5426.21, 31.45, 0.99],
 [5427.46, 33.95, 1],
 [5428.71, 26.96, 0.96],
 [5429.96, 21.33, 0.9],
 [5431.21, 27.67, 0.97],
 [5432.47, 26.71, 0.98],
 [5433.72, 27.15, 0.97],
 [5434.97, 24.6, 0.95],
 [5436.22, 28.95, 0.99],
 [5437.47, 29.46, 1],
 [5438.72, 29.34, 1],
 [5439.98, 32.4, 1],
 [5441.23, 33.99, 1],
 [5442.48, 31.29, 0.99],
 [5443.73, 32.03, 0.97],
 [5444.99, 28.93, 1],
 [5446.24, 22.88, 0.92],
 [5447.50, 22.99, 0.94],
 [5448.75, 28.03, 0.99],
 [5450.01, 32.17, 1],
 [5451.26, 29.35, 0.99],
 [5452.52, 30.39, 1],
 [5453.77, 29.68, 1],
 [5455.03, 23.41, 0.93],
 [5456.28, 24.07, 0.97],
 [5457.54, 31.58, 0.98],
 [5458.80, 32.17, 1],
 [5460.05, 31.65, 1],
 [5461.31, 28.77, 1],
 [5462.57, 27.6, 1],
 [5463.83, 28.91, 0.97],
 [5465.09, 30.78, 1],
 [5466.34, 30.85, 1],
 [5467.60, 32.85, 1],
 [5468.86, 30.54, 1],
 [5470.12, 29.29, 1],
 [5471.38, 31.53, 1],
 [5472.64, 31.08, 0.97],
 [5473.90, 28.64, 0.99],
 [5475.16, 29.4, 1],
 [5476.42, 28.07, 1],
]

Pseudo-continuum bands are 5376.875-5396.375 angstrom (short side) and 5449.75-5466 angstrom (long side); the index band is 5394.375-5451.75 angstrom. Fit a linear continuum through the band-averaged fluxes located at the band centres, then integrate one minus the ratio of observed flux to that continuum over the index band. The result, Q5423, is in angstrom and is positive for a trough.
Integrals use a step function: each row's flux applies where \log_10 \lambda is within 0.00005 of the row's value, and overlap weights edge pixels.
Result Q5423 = 2.5 angstrom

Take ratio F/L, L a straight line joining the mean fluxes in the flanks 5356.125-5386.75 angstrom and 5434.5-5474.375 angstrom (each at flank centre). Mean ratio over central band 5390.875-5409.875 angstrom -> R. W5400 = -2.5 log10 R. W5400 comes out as 0.11 mag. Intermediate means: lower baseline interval 29.6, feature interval 26.8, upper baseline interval 29.4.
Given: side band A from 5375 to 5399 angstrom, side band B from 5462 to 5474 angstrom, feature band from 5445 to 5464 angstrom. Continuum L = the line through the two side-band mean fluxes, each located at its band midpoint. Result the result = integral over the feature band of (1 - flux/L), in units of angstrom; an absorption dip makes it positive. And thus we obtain 1.2 angstrom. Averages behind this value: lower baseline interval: 29.9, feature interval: 28.2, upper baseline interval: 30.3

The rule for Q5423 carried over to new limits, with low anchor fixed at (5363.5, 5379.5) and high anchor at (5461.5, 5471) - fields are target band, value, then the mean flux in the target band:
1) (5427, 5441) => 0.7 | 28.1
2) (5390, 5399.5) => 0.5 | 27.5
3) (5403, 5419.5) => 0.9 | 27.7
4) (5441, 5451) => 0.3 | 28.9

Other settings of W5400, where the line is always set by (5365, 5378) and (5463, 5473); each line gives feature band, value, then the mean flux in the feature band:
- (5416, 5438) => 0.009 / 29.3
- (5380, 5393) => -0.084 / 30.7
